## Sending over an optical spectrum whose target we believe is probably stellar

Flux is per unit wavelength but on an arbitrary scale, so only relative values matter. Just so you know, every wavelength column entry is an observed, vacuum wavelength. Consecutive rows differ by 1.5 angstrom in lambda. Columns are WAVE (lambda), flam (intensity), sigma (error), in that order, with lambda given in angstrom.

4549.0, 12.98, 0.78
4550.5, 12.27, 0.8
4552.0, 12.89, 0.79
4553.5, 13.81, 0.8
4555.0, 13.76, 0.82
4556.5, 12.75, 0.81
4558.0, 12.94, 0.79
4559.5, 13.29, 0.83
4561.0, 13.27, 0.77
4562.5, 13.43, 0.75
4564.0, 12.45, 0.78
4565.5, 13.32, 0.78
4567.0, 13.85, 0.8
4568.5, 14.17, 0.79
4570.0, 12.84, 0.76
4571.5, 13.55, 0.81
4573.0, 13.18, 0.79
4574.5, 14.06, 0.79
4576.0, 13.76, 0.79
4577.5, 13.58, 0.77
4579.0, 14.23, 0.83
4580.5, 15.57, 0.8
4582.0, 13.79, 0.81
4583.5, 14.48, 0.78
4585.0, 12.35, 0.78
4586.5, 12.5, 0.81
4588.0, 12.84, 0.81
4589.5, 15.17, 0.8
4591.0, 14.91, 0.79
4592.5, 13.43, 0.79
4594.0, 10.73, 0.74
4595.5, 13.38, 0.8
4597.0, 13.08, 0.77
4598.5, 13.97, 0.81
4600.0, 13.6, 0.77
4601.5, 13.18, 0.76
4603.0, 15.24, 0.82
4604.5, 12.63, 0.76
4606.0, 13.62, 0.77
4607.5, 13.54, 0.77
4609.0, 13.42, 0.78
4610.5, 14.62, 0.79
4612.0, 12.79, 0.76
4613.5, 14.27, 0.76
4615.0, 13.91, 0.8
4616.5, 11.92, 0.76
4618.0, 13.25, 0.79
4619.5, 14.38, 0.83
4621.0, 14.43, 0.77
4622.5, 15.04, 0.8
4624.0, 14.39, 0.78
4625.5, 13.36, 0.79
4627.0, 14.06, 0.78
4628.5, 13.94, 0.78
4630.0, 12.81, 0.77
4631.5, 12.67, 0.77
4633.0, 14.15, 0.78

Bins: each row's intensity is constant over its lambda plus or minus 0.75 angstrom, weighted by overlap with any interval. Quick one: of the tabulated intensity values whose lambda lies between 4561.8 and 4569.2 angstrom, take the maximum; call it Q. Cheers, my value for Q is 14.17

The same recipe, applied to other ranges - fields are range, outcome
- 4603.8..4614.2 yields 14.62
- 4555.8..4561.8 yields 13.29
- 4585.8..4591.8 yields 15.17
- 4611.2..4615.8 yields 14.27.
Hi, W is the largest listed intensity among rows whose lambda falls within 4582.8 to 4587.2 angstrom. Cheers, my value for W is 14.48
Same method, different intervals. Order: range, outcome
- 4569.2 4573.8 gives 13.55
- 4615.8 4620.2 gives 14.38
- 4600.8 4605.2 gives 15.24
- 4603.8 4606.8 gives 13.62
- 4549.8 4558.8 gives 13.81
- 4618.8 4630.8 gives 15.04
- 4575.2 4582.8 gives 15.57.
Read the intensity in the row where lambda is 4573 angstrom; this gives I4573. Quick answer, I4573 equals 13.18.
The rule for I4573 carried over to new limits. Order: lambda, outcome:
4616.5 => 11.92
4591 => 14.91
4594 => 10.73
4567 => 13.85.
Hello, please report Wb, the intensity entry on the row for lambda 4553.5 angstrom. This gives 13.81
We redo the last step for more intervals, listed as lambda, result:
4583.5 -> 14.48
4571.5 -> 13.55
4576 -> 13.76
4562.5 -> 13.43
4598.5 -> 13.97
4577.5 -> 13.58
